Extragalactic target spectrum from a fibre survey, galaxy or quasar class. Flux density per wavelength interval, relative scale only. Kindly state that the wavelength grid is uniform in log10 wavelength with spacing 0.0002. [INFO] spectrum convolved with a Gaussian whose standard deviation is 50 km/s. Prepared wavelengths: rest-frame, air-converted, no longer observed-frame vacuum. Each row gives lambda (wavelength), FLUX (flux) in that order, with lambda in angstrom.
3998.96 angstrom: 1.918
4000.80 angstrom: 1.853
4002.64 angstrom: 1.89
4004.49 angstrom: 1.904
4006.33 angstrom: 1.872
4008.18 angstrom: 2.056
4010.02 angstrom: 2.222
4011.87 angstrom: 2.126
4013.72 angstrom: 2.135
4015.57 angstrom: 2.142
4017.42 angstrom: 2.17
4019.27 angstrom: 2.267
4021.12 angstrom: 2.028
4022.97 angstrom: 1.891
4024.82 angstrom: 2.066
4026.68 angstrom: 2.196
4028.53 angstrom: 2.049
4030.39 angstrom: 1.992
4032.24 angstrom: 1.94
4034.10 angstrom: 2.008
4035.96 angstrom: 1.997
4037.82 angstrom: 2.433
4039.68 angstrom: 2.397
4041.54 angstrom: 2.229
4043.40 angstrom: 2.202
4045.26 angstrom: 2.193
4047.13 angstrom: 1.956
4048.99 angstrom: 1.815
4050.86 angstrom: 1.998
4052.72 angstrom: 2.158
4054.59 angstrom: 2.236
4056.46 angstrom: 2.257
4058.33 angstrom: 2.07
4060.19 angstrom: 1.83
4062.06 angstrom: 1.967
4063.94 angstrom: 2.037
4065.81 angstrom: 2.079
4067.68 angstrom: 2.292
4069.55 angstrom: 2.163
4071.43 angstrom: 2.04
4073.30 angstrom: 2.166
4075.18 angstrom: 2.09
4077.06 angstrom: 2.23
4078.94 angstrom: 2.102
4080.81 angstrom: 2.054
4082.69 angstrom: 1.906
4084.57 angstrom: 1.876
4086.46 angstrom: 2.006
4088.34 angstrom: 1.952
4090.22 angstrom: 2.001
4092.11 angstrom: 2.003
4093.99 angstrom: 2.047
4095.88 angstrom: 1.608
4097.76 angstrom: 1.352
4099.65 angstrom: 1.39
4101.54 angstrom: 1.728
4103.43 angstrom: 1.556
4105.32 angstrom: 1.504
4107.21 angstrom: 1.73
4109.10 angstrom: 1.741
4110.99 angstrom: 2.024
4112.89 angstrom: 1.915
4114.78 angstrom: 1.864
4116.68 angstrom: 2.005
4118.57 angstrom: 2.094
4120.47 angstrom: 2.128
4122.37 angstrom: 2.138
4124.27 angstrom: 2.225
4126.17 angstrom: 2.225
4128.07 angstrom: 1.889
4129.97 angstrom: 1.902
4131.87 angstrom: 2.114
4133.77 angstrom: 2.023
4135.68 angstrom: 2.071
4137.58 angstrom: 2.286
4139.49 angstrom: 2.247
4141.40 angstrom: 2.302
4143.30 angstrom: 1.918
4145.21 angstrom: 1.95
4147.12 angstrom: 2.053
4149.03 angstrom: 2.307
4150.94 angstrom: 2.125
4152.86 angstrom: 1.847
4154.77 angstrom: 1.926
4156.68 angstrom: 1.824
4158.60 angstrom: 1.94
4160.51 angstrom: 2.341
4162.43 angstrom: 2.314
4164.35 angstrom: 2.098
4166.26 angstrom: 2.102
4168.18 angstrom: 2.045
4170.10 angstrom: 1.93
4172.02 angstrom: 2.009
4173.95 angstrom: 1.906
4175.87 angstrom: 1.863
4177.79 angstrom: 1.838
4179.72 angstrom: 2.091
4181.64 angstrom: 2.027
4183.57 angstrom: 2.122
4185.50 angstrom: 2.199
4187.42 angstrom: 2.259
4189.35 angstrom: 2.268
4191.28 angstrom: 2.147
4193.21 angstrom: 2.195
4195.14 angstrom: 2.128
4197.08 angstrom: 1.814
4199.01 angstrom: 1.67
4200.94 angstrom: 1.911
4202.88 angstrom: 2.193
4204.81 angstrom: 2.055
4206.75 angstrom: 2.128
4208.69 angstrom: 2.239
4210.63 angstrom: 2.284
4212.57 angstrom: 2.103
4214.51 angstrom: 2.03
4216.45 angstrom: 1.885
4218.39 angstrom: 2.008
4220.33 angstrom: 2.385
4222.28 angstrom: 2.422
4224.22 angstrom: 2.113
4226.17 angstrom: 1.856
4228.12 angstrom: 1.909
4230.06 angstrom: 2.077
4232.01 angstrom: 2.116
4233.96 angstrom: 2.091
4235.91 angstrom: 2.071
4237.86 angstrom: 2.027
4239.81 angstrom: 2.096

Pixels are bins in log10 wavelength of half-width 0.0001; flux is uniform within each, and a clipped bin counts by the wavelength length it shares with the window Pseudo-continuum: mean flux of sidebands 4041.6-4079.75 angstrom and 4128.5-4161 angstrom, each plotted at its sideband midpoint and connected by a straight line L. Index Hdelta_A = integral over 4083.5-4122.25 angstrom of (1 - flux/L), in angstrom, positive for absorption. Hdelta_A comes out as 4.6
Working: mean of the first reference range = 2.1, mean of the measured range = 1.83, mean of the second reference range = 2.06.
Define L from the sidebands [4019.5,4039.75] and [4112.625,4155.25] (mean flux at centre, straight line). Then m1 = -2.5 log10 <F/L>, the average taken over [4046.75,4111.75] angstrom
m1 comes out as 0.07 mag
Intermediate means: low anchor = 2.08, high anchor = 2.07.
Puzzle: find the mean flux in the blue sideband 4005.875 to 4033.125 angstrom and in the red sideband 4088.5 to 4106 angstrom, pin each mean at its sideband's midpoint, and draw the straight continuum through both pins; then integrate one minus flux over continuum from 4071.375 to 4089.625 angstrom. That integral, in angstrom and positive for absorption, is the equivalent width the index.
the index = -2.63 angstrom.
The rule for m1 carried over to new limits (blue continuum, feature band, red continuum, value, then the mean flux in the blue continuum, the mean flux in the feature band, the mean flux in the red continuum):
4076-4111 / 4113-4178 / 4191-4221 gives -0.064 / 1.83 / 2.06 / 2.07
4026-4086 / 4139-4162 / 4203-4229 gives 0.019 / 2.09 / 2.07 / 2.11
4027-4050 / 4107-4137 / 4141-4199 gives 0.030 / 2.1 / 2.02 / 2.05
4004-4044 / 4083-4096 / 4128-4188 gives 0.075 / 2.11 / 1.95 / 2.06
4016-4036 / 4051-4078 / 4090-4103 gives -0.133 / 2.06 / 2.11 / 1.71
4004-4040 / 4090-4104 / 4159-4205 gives 0.219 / 2.09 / 1.7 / 2.06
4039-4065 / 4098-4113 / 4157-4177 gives 0.234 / 2.09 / 1.67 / 2.05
